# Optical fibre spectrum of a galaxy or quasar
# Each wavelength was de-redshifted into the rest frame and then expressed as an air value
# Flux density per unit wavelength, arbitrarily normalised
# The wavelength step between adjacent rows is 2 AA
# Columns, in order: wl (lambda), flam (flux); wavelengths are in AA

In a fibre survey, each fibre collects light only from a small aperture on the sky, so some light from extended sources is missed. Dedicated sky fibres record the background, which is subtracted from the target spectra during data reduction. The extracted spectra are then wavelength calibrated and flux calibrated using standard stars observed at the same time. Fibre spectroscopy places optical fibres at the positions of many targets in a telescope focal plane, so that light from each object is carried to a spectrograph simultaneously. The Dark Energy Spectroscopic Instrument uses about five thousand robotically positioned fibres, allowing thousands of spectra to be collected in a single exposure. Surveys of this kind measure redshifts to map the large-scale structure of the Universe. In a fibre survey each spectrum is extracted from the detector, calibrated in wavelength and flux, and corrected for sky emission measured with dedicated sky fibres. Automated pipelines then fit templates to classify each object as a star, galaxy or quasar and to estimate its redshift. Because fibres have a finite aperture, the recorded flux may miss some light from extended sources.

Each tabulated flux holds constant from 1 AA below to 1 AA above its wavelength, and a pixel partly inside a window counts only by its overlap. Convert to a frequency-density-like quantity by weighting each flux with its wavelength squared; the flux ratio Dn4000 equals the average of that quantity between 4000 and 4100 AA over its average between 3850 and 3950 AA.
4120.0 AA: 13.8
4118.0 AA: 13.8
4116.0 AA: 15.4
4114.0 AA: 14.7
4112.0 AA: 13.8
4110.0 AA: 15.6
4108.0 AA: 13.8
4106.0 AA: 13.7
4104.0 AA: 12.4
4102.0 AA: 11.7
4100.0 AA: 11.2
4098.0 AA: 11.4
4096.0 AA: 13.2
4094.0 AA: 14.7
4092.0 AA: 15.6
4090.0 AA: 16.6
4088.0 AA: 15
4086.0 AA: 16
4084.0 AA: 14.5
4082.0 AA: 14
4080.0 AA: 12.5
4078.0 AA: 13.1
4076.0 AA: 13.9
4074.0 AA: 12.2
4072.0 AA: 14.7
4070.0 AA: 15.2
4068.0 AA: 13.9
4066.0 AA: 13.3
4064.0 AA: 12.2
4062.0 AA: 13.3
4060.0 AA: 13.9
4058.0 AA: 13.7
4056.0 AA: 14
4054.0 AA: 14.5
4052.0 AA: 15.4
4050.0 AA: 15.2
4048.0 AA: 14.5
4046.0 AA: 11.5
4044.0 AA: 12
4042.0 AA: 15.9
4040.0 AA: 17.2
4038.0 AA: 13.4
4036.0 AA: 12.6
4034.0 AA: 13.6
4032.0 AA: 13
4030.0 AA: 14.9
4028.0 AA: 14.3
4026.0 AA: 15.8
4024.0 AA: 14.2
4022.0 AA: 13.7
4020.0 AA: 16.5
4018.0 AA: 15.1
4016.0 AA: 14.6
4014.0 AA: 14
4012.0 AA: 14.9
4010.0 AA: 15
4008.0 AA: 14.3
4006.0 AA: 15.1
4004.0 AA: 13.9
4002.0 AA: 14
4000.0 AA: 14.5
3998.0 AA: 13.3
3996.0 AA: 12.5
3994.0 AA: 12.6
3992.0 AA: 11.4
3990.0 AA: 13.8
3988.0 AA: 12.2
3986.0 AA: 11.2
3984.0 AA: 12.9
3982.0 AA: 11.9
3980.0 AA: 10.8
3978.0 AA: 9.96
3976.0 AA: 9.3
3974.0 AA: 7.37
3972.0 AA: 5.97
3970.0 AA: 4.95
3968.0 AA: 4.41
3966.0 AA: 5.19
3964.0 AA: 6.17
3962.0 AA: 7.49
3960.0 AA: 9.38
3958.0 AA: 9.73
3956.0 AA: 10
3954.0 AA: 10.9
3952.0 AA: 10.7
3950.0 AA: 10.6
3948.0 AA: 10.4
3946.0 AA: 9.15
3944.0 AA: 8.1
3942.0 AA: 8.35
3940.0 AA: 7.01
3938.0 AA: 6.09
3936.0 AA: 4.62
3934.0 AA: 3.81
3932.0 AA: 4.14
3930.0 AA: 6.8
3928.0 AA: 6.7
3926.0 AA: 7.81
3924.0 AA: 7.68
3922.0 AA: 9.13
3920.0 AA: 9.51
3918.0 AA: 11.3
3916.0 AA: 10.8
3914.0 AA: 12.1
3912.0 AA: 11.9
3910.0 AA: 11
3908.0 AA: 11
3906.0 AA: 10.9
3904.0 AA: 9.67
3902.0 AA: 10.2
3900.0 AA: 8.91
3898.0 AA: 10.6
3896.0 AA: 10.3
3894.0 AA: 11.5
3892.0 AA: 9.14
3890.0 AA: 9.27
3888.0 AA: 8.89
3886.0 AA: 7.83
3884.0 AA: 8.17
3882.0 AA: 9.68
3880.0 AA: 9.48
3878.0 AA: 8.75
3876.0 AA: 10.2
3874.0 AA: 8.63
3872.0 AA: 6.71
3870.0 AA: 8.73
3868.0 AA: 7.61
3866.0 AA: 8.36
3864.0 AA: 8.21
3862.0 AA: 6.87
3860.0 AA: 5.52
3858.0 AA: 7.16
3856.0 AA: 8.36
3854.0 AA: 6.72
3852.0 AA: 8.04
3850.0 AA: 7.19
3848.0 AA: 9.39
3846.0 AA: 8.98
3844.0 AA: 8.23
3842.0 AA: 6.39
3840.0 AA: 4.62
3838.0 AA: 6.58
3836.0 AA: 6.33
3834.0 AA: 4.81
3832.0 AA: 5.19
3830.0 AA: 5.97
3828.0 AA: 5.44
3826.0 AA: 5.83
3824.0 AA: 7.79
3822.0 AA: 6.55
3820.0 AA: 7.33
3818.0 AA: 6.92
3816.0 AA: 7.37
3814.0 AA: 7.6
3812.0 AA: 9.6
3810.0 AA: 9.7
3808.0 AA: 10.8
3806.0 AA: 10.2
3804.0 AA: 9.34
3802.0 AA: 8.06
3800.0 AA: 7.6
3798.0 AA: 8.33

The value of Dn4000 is 1.77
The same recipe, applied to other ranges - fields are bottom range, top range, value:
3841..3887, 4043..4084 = 1.88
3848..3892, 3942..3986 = 1.14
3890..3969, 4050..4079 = 1.69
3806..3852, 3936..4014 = 1.54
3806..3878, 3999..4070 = 2.10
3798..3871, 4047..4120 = 2.11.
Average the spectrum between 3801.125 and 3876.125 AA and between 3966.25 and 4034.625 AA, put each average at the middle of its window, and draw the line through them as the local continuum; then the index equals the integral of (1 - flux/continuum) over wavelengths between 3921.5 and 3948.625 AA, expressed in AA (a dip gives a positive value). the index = 8.9 AA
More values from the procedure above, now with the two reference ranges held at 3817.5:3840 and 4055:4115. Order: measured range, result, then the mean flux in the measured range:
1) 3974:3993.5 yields -0.9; 11.3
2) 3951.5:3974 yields 5.5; 7.64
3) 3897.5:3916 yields -4.8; 10.7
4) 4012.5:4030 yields -4.3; 14.8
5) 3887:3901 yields -2.9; 9.8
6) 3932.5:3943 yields 3.9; 5.89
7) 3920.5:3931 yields 1.5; 7.71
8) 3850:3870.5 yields -1.2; 7.51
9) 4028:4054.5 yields -3.5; 14.1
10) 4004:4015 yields -2.9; 14.6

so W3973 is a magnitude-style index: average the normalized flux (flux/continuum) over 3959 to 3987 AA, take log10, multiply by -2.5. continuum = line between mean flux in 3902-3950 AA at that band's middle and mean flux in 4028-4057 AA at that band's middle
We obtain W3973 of 0.29 mag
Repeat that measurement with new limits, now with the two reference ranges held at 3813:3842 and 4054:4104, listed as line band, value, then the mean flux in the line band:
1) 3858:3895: -0.095 mag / 8.49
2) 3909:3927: -0.134 mag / 10.1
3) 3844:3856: -0.164 mag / 8.1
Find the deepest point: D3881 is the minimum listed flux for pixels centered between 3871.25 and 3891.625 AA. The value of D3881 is 6.71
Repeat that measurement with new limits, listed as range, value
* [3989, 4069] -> 11.4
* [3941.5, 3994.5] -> 4.41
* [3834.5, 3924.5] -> 4.62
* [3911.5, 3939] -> 3.81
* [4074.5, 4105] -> 11.2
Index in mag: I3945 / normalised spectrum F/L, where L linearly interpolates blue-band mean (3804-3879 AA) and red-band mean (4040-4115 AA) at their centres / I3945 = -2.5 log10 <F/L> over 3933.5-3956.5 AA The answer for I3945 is 0.23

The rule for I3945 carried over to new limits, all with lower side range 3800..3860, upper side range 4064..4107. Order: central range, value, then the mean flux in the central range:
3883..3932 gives -0.024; 9.52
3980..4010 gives -0.141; 13.1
